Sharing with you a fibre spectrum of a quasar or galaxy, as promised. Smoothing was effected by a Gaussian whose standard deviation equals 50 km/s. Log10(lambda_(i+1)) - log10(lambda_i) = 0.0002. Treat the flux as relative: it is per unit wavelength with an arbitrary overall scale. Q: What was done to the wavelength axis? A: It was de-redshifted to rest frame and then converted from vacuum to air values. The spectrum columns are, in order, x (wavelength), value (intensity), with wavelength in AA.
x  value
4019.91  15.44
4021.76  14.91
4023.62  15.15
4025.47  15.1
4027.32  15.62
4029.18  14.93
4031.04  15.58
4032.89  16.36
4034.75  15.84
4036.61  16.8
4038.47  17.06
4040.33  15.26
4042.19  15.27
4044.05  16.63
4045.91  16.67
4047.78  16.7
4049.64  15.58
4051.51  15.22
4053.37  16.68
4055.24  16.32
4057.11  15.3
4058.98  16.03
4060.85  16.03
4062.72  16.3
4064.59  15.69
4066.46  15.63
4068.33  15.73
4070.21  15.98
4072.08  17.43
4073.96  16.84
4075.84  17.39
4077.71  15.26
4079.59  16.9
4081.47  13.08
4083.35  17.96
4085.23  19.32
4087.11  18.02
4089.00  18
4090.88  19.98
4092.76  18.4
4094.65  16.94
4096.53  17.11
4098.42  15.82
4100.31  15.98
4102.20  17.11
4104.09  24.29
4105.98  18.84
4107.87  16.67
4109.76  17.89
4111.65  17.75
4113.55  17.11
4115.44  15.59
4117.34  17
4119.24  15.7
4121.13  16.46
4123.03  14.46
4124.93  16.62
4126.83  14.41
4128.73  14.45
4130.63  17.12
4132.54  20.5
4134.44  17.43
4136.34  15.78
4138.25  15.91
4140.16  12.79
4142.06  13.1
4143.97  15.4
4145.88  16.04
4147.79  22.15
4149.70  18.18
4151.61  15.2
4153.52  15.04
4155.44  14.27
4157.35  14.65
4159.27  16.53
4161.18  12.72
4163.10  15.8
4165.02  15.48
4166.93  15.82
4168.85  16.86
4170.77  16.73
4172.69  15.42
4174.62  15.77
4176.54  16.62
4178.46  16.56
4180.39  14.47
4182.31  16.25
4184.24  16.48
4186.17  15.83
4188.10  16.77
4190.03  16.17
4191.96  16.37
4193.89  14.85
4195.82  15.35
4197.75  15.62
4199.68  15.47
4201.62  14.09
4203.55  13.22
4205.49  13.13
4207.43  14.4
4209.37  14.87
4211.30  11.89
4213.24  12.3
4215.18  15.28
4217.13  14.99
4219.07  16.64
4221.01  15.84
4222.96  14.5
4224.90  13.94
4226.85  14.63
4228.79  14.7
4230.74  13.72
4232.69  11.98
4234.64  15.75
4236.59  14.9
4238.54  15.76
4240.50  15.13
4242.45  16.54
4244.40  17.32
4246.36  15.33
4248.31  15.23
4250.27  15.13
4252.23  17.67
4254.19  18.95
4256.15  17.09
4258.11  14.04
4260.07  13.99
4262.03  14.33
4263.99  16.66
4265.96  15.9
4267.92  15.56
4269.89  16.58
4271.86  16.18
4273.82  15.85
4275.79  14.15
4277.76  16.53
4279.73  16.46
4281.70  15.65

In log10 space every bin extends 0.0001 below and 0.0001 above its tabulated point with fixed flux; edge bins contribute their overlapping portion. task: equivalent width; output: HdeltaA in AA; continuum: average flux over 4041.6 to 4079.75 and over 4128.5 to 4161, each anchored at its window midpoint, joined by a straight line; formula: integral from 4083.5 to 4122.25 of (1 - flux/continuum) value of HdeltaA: -3.7 AA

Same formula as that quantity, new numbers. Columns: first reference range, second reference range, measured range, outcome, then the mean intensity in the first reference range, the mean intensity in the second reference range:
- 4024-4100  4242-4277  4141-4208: 2.09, 16.4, 15.9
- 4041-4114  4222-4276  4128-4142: 0.27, 16.9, 15.4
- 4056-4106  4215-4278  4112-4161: 1.43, 17.1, 15.5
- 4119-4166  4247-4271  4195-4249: 3.97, 15.9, 15.9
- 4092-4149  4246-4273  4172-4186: 0.43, 16.8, 15.9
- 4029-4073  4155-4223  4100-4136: -3.35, 16.1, 15.2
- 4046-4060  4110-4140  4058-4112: -3.39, 16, 16.4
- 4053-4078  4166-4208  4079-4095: -1.57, 16.2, 15.6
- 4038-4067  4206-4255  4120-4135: -0.75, 16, 15.1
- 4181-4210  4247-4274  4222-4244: 1.26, 15.2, 15.9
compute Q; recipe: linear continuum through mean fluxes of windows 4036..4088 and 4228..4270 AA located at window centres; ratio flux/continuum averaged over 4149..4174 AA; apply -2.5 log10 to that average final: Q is 0.02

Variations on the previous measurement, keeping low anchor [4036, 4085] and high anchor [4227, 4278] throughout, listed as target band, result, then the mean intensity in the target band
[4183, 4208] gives 0.036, 15.2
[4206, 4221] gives 0.092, 14.4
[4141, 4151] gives -0.065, 16.9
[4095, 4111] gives -0.121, 17.9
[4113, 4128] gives 0.008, 15.9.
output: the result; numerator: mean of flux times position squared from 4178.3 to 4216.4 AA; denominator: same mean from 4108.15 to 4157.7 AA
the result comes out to 0.95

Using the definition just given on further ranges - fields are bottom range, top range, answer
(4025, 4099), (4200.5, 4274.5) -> 1.00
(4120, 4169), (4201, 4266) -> 0.99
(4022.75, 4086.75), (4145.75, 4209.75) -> 1.03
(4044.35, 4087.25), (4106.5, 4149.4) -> 1.04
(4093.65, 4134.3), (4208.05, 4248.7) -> 0.92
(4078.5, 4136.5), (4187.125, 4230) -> 0.90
